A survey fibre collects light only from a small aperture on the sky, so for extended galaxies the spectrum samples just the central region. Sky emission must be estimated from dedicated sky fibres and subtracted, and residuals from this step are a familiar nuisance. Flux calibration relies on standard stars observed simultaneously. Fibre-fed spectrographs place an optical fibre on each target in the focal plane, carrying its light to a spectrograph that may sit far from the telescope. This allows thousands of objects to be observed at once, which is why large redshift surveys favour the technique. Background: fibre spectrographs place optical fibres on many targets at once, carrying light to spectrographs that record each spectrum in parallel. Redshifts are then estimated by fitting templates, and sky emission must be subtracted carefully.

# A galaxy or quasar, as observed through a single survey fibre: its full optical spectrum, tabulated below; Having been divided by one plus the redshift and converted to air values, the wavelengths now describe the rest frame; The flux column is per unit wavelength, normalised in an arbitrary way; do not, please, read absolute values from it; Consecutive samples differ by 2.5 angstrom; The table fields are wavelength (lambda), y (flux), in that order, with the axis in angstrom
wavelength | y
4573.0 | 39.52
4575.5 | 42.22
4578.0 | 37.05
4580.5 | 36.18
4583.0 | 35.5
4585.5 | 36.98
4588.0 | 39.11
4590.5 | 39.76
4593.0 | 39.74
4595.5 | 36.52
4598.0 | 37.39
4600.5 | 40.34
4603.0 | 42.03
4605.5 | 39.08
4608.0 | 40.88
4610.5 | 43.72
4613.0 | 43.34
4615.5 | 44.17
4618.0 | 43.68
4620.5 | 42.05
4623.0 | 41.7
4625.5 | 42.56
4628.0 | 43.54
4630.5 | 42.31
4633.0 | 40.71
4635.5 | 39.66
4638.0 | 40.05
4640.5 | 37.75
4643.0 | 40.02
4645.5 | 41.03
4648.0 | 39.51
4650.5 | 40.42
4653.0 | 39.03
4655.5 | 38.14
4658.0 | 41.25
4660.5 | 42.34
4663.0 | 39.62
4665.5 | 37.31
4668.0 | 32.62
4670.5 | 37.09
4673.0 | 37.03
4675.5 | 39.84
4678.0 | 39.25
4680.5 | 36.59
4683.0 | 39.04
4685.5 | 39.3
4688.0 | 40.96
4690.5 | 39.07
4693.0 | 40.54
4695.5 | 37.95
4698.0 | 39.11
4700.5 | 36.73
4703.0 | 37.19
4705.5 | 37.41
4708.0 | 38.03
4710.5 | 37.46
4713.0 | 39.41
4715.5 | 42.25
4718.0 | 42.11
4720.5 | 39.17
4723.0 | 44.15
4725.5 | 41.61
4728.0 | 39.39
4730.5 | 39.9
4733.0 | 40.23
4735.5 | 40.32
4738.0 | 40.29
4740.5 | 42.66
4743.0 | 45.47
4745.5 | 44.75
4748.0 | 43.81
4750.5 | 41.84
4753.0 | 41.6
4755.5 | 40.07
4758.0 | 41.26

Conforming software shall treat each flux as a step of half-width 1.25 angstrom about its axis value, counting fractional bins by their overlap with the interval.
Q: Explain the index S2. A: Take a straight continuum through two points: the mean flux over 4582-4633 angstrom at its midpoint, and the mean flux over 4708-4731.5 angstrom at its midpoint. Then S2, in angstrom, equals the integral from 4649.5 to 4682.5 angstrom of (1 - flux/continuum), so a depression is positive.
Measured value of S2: 1.7 angstrom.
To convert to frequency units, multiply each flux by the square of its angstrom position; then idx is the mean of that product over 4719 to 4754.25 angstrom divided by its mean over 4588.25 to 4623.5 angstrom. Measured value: 1.1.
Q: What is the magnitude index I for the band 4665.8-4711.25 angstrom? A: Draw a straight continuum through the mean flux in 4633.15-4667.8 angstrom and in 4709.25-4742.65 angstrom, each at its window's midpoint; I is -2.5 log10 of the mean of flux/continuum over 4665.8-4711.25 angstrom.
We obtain 0.06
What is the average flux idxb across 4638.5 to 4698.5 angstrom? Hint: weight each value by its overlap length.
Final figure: 39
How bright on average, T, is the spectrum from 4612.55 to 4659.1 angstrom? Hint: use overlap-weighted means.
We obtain 41.1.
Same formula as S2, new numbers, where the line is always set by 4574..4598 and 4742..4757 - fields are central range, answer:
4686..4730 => 2.20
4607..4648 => -2.45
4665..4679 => 1.19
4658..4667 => 0.12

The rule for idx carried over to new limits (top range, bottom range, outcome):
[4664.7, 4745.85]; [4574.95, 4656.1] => 1.02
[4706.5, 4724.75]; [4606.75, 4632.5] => 0.98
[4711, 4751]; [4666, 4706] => 1.11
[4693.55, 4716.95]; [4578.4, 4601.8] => 1.07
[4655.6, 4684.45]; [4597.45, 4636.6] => 0.94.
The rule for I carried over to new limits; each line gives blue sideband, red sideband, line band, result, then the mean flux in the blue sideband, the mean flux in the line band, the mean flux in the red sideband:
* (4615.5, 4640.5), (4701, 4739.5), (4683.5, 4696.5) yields 0.03 mag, 41.7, 39.6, 39.9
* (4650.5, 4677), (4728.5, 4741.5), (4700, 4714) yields 0.06 mag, 38.5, 37.7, 40.6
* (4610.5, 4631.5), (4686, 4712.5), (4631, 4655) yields 0.05 mag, 43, 39.8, 38.5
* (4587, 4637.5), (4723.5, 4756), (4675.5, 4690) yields 0.06 mag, 41.1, 39.1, 41.8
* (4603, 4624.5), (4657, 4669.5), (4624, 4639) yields -0.01 mag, 42.3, 41.5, 38.5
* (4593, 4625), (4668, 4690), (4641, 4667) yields -0.01 mag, 41.2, 39.7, 38.3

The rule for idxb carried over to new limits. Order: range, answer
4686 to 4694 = 40.1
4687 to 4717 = 38.9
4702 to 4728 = 39.9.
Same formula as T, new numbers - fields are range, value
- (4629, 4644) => 40.1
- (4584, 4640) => 40.8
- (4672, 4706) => 38.6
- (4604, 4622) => 42.4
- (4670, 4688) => 38.5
